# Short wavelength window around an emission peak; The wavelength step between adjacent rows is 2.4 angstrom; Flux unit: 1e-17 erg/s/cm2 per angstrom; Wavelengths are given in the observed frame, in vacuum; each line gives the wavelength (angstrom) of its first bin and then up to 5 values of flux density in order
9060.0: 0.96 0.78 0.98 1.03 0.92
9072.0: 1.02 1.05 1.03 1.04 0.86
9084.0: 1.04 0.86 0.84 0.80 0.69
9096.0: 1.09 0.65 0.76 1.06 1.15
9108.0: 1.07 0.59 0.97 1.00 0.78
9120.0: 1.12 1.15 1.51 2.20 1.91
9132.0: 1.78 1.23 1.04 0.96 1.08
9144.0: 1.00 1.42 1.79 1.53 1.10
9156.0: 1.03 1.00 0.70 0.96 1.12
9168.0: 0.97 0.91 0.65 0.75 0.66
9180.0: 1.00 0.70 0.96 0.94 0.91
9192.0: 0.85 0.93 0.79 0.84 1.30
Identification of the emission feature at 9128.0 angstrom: [S II] 6716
